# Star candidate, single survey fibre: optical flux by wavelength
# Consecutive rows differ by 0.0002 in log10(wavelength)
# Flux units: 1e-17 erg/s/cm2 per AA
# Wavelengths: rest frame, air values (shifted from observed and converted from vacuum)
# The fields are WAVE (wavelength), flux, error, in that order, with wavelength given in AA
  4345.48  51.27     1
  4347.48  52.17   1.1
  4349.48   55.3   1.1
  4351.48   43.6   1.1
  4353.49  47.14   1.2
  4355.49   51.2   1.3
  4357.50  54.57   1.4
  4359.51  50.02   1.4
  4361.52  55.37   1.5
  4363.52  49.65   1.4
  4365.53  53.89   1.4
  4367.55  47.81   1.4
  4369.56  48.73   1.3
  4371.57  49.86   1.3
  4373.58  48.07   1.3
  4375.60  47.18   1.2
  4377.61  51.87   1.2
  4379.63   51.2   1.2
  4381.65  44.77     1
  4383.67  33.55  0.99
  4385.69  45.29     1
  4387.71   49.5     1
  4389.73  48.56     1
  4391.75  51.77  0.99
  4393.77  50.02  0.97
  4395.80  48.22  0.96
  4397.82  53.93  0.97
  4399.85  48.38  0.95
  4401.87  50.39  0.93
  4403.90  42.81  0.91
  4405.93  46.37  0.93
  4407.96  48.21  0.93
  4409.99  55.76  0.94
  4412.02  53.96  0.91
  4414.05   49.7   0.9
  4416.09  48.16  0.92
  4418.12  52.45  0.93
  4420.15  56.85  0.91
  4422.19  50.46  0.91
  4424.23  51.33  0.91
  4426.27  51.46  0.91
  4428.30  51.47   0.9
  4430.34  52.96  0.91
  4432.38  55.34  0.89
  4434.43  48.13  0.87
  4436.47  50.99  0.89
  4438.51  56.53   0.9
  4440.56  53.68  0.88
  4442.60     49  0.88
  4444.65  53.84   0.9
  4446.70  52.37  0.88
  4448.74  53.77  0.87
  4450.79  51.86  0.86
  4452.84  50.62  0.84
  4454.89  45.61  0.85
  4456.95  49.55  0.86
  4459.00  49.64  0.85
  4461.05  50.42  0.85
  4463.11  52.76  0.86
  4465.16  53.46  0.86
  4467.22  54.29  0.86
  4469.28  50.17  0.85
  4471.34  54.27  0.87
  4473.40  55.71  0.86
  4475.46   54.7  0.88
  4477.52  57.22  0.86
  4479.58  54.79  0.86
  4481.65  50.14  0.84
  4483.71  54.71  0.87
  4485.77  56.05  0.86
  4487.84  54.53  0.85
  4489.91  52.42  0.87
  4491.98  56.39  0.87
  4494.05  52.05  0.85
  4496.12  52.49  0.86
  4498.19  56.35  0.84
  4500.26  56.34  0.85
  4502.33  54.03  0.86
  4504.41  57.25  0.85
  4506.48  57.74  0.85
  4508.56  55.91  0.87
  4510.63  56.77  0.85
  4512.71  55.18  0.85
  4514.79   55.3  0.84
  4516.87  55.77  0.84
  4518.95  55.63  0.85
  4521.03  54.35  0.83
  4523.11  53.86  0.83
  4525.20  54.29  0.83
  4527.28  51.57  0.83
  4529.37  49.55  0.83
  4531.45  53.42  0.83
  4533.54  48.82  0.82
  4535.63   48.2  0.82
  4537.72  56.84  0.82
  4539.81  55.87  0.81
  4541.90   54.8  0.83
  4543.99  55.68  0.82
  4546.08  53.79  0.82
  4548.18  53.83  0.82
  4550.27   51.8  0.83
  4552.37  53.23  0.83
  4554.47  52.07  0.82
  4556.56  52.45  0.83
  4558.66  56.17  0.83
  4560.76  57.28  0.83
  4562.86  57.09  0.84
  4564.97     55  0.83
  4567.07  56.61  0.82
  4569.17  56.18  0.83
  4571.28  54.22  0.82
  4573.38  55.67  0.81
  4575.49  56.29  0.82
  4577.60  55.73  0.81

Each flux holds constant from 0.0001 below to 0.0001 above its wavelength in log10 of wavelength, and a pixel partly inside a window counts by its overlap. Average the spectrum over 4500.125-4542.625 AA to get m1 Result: 54.3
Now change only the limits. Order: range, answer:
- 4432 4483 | 52.3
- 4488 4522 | 55.2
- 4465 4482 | 54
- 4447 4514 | 53.7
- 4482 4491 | 54.1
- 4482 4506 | 54.7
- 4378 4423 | 49.1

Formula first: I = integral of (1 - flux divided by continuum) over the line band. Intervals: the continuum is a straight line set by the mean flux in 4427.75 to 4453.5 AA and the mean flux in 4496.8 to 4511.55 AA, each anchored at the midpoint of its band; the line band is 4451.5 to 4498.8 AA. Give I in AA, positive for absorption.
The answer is 1.4 AA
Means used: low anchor 52.4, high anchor 56.3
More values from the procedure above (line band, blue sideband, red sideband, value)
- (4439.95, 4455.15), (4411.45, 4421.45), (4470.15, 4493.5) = 0.5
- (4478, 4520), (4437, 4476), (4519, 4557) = -1.9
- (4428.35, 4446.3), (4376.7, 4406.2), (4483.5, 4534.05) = -0.7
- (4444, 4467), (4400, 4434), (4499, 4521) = 0.7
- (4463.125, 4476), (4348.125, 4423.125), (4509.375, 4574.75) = -0.4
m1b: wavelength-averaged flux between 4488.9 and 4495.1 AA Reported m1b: 53.6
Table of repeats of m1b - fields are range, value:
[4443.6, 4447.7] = 53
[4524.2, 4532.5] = 52.2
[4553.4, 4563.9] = 55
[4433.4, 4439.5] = 51.8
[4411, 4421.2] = 52.2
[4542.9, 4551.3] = 53.8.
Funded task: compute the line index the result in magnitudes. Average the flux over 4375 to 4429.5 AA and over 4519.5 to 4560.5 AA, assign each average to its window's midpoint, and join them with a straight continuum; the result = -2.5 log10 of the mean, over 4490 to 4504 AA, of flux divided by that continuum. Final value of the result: -0.05 mag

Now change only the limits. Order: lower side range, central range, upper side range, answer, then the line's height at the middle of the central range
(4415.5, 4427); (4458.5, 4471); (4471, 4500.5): 0.03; 53.7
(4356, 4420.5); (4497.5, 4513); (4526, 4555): -0.08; 52.1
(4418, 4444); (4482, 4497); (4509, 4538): -0.02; 53.1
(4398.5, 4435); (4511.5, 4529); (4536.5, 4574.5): -0.01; 53.9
